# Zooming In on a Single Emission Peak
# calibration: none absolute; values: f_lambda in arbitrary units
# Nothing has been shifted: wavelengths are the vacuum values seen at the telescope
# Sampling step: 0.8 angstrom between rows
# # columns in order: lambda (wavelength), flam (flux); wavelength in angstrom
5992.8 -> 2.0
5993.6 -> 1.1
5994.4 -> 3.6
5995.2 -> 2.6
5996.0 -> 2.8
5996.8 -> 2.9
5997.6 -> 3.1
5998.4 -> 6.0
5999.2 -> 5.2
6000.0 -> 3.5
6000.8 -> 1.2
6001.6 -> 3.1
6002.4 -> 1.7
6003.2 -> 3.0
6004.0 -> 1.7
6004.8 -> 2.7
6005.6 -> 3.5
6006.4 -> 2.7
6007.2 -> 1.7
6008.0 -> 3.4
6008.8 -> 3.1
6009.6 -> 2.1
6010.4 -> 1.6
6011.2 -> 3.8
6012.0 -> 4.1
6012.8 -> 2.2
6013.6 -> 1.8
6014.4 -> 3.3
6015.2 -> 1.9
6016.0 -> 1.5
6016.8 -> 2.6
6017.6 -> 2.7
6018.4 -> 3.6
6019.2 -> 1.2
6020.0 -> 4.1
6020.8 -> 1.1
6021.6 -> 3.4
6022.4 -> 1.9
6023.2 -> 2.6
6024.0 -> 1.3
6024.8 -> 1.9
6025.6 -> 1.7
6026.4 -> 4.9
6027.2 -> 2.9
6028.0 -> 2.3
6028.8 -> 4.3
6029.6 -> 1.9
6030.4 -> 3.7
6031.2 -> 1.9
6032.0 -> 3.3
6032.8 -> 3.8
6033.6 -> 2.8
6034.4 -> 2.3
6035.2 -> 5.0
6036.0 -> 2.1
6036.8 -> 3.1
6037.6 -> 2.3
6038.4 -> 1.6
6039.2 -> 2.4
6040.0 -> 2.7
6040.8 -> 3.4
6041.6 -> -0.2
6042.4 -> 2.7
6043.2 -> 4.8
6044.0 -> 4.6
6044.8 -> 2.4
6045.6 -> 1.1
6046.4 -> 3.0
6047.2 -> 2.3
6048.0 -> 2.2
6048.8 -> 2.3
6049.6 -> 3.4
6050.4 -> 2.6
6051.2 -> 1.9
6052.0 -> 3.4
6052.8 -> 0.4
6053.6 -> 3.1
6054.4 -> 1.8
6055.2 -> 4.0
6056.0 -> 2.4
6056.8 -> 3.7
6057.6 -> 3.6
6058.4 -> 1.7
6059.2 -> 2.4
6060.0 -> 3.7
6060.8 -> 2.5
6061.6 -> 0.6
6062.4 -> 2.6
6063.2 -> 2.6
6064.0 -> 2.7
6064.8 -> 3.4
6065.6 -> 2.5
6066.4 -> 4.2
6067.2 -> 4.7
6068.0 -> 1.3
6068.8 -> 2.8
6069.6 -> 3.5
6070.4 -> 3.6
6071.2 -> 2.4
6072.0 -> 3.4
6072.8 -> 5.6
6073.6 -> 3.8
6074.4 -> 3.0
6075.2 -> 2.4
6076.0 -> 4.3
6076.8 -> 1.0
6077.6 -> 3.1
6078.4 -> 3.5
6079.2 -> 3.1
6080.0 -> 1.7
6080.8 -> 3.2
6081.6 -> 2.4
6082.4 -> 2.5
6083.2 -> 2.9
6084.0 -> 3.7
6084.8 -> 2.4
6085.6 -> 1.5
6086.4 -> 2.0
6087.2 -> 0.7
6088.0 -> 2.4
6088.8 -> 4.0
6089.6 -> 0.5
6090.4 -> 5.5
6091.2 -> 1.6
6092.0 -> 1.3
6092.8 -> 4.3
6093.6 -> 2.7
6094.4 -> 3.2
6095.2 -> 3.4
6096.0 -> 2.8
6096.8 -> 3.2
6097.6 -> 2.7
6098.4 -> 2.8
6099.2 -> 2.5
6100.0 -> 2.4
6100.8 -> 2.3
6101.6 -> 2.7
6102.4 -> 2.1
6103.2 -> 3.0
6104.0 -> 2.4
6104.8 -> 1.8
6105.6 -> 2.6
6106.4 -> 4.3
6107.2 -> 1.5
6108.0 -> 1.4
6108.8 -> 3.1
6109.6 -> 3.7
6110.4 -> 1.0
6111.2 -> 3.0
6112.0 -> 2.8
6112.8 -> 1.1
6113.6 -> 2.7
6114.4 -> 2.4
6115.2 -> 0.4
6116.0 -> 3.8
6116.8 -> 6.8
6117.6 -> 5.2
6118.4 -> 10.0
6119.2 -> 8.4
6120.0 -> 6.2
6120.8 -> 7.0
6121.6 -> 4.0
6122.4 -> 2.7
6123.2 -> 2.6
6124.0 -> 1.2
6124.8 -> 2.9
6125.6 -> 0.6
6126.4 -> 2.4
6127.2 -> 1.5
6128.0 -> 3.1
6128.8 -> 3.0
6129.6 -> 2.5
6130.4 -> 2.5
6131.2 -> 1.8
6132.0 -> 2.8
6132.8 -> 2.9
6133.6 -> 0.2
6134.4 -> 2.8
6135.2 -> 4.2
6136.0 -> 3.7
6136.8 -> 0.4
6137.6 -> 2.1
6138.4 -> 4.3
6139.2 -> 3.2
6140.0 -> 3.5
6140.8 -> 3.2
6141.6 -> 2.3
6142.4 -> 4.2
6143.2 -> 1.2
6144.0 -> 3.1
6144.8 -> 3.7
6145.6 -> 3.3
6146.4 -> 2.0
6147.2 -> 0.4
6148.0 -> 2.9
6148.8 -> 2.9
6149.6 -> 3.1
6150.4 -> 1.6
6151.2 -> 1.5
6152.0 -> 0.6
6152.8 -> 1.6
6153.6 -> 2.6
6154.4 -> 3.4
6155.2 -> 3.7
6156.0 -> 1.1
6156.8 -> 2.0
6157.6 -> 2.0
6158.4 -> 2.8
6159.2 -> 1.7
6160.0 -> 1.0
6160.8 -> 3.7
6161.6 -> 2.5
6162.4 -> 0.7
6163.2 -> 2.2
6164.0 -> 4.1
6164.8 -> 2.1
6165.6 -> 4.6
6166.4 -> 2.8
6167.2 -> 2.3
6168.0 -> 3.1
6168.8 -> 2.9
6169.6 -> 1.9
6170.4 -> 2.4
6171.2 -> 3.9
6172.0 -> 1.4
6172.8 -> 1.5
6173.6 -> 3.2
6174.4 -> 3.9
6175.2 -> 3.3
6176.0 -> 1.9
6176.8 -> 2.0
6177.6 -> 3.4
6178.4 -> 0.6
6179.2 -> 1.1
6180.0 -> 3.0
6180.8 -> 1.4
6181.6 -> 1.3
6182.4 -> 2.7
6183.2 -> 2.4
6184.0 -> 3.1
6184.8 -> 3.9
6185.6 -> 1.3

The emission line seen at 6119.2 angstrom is H-beta 4861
